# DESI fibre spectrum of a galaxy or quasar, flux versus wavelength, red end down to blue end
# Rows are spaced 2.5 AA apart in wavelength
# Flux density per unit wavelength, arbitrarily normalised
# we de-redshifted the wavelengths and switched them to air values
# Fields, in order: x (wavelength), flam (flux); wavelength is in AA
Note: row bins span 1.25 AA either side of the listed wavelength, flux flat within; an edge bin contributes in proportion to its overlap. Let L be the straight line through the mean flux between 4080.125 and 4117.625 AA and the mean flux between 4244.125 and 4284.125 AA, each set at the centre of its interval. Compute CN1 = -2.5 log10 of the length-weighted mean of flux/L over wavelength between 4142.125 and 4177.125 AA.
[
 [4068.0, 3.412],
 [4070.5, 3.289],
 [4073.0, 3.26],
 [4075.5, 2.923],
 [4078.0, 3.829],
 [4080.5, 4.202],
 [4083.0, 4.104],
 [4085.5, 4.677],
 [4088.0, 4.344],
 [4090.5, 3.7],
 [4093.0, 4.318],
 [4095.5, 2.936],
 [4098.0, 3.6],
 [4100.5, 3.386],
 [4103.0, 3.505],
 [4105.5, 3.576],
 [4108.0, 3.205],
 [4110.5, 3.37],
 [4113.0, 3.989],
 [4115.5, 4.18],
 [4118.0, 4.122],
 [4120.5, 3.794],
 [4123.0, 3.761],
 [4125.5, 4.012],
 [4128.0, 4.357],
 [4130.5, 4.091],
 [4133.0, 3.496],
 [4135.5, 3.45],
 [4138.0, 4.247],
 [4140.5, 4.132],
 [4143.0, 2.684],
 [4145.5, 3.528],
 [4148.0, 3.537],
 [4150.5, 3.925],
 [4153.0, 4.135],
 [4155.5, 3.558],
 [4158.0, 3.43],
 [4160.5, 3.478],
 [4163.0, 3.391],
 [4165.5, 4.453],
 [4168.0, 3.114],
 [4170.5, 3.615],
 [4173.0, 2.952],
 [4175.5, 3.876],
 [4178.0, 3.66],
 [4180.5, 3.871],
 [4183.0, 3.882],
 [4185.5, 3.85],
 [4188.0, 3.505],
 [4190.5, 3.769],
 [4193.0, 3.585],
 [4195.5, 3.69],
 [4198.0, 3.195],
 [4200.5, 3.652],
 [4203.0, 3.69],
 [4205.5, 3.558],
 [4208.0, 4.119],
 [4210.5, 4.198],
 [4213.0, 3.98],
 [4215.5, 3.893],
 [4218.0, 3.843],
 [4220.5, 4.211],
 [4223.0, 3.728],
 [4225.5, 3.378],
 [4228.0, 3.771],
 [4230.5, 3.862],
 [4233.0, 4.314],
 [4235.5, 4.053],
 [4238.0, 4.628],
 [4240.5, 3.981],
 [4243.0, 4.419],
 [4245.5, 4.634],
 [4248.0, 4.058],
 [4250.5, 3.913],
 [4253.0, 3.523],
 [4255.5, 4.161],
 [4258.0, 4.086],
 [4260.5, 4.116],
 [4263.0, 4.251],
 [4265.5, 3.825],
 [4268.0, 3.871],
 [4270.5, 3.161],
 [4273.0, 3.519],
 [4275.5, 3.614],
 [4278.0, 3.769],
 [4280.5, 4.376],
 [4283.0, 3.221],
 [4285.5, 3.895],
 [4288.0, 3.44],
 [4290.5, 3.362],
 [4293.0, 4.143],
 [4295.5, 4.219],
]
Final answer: 0.08 mag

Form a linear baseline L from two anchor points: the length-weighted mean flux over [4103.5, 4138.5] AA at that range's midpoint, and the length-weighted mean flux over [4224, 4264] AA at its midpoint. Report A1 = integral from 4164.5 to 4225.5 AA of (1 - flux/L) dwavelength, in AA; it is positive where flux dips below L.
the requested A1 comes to 3.6 AA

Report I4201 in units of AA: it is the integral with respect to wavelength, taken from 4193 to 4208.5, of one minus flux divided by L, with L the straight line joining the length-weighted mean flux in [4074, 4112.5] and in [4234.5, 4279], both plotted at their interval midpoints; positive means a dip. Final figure 1.1 AA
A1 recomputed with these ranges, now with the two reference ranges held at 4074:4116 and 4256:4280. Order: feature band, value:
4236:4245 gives -1.24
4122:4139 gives -0.68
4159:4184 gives 1.05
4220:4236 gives -0.29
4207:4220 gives -0.73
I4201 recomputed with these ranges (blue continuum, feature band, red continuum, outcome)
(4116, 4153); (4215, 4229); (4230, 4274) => 0.61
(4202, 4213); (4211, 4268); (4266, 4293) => -3.54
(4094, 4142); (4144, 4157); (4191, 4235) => 0.19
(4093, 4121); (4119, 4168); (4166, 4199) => -1.72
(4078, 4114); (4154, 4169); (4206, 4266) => 1.20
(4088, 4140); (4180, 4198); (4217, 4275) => 0.88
